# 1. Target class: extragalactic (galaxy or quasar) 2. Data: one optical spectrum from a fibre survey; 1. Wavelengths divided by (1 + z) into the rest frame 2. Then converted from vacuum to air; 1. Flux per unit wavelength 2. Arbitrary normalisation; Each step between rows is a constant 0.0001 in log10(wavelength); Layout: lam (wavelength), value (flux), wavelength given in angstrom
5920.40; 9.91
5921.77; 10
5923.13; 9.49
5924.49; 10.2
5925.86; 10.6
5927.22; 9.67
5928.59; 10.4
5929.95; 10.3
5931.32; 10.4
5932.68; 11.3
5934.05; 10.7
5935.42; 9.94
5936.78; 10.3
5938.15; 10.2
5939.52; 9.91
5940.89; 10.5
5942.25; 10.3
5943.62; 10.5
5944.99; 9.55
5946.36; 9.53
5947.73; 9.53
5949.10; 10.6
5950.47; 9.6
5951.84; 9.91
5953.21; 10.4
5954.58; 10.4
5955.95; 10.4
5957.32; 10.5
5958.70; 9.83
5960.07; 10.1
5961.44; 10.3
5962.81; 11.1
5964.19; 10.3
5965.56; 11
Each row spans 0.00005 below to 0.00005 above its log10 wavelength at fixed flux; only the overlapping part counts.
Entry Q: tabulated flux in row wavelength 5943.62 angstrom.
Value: 10.5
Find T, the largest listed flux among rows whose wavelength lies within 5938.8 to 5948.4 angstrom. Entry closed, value 10.5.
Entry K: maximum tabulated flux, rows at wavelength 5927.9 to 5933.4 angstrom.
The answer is 11.3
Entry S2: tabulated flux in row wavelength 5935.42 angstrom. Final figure 9.94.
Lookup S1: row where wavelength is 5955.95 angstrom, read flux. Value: 10.4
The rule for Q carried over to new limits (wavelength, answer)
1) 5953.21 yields 10.4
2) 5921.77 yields 10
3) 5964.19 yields 10.3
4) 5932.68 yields 11.3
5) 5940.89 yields 10.5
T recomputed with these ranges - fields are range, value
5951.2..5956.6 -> 10.4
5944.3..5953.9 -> 10.6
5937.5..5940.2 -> 10.2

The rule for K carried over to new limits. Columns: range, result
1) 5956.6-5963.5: 11.1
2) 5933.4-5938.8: 10.7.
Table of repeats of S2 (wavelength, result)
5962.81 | 11.1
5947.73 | 9.53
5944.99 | 9.55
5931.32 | 10.4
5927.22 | 9.67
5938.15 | 10.2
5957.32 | 10.5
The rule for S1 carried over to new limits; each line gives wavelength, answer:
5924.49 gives 10.2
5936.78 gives 10.3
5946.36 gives 9.53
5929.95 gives 10.3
